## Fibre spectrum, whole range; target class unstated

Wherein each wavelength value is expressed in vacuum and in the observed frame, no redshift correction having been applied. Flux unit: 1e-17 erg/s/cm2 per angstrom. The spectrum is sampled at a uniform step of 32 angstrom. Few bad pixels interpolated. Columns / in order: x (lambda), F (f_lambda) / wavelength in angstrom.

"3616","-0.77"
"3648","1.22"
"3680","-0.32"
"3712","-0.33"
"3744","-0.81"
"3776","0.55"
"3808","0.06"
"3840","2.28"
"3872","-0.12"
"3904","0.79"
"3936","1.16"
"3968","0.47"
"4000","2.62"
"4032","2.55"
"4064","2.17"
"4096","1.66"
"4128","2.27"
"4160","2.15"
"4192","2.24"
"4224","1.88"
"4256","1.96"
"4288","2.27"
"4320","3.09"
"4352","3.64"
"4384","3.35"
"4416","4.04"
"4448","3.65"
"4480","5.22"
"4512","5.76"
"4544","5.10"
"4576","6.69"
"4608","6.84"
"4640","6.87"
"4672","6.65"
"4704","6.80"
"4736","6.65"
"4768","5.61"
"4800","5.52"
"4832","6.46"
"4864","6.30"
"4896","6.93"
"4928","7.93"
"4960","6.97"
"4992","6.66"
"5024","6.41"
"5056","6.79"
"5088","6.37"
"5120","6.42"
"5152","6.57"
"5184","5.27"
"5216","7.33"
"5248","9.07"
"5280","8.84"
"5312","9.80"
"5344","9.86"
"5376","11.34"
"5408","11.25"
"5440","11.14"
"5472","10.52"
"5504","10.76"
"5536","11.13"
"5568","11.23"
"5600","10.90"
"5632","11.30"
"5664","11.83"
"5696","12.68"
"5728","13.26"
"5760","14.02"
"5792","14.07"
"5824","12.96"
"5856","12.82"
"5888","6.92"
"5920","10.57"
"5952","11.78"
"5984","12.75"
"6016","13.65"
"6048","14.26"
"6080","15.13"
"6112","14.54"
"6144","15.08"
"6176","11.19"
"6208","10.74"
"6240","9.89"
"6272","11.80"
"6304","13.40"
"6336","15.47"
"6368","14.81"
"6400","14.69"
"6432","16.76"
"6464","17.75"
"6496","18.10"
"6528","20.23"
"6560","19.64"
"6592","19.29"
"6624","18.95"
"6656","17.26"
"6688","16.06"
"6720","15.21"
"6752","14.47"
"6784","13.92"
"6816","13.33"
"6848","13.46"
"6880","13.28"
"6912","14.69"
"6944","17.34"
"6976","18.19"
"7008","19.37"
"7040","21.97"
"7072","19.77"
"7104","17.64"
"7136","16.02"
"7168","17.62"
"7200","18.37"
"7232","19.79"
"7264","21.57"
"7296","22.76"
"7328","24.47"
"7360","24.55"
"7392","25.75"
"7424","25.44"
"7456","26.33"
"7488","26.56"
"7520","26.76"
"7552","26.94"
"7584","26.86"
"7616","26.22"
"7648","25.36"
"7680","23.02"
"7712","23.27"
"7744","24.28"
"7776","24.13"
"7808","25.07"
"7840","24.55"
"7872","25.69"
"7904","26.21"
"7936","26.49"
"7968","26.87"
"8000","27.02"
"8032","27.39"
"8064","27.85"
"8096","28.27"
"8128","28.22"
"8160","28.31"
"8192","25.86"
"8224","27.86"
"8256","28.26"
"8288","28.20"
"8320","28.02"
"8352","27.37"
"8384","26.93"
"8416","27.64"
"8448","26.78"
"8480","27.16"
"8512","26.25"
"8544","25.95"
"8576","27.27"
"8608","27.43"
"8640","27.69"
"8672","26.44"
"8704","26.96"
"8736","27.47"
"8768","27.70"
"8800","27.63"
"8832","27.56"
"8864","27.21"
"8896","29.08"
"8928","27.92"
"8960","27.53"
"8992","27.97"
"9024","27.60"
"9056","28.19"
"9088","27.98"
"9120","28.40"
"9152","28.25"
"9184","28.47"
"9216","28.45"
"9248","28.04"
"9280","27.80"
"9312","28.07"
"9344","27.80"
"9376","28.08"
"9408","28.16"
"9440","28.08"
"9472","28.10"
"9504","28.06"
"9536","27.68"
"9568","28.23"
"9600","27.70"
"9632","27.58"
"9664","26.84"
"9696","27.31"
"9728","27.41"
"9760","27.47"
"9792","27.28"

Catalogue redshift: 0.000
